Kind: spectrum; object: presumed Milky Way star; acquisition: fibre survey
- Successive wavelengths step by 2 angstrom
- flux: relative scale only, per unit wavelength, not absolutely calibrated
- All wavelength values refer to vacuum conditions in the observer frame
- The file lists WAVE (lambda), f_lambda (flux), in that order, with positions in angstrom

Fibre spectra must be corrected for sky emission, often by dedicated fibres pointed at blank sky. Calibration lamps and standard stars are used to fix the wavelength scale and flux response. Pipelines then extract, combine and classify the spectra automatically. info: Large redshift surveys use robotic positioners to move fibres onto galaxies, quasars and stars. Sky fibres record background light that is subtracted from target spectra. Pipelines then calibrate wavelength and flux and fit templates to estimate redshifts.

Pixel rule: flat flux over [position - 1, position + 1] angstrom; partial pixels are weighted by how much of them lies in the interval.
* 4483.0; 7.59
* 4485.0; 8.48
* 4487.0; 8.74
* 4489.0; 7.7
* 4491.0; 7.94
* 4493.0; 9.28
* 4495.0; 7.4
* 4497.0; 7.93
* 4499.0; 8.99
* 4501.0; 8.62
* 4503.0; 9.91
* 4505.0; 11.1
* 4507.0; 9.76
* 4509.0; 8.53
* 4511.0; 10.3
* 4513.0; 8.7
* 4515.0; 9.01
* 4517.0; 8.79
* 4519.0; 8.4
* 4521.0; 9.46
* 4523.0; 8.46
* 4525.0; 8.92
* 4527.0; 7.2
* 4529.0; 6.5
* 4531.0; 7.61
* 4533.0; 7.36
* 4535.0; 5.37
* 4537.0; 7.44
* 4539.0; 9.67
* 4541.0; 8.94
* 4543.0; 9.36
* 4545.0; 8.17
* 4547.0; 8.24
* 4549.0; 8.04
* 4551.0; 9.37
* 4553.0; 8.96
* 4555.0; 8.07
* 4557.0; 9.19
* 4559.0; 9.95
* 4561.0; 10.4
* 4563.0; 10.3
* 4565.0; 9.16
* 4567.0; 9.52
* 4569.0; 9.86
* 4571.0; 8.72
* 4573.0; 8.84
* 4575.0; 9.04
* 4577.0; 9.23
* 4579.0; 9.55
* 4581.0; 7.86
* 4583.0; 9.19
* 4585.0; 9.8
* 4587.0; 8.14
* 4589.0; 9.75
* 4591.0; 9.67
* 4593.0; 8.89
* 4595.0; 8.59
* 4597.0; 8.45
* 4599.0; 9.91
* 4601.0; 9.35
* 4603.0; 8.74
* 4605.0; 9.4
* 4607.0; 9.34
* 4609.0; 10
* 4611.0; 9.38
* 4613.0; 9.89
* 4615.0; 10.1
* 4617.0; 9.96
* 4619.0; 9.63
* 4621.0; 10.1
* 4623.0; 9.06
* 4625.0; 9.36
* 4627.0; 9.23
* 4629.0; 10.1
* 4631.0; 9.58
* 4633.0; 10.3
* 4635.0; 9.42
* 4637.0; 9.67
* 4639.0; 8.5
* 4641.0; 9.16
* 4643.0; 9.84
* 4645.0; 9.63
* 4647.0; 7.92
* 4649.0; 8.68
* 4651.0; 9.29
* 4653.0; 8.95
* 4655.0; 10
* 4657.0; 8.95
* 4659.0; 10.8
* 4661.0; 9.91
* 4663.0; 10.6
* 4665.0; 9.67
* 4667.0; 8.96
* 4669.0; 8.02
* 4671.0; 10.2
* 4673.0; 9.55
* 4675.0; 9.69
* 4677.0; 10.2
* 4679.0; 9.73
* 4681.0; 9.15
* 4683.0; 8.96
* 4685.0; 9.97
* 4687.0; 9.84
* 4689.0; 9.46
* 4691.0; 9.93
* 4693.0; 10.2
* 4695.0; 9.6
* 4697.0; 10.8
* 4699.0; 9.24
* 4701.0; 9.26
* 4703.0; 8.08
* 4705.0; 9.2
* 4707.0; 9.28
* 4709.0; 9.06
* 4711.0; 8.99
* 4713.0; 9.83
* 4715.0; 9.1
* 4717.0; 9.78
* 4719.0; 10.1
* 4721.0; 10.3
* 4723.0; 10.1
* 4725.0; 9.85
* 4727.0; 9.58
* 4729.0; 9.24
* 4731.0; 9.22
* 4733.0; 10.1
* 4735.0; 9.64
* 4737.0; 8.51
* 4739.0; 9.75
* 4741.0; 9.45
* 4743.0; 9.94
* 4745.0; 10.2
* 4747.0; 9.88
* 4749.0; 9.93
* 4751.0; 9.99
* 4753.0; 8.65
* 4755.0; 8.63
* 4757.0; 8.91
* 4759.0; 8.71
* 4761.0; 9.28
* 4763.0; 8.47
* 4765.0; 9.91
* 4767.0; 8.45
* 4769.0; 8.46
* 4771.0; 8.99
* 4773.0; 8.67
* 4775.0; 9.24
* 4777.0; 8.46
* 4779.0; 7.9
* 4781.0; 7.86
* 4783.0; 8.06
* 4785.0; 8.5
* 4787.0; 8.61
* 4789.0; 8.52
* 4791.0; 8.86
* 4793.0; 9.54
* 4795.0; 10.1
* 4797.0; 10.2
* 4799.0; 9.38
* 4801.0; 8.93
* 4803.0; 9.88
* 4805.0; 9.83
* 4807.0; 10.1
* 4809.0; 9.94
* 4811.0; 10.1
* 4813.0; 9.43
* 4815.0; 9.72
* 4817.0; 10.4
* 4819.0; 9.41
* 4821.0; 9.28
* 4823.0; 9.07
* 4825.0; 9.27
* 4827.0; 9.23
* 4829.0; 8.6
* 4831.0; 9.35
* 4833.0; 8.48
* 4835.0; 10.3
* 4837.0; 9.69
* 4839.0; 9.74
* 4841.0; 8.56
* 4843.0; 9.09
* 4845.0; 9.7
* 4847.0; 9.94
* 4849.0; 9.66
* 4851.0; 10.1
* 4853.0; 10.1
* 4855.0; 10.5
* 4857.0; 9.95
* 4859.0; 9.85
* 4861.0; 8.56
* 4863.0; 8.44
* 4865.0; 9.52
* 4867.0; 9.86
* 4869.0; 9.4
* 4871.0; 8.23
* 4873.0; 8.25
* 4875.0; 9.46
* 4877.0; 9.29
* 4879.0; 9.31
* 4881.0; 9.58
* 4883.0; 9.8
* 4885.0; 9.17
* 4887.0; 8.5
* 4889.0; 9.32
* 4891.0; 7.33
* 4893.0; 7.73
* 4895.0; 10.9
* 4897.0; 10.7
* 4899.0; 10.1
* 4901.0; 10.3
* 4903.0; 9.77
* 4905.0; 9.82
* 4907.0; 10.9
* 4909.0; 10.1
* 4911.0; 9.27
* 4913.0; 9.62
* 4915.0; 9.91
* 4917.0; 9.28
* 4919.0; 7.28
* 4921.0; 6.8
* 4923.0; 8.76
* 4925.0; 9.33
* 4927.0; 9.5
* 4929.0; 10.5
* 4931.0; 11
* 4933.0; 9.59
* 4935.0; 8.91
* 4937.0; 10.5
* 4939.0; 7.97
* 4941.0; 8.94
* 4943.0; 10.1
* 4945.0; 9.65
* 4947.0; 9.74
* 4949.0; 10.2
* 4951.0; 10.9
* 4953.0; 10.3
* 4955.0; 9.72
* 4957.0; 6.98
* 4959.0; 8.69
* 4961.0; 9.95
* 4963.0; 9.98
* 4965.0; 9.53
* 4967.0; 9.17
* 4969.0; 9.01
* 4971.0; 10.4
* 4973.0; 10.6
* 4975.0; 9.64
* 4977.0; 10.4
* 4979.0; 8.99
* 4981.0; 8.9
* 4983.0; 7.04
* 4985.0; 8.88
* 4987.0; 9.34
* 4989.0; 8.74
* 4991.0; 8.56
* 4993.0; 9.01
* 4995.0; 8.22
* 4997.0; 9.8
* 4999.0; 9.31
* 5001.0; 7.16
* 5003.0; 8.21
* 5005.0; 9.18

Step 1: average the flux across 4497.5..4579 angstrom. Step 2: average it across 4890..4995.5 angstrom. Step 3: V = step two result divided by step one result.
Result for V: 1.06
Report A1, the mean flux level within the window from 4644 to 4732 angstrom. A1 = 9.52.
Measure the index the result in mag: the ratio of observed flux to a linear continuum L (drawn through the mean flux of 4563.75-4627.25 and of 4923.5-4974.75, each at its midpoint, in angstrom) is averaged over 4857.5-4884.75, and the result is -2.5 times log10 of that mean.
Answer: 0.04 mag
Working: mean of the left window 9.31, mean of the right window 9.64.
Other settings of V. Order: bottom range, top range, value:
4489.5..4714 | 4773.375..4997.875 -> 1.02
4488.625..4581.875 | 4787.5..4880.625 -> 1.08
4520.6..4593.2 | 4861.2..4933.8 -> 1.07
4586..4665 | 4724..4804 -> 0.97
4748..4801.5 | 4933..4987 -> 1.06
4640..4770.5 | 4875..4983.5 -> 1.00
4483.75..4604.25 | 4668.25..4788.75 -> 1.06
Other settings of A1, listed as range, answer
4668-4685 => 9.47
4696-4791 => 9.2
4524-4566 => 8.49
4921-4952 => 9.61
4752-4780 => 8.77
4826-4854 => 9.47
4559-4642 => 9.4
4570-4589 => 8.97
